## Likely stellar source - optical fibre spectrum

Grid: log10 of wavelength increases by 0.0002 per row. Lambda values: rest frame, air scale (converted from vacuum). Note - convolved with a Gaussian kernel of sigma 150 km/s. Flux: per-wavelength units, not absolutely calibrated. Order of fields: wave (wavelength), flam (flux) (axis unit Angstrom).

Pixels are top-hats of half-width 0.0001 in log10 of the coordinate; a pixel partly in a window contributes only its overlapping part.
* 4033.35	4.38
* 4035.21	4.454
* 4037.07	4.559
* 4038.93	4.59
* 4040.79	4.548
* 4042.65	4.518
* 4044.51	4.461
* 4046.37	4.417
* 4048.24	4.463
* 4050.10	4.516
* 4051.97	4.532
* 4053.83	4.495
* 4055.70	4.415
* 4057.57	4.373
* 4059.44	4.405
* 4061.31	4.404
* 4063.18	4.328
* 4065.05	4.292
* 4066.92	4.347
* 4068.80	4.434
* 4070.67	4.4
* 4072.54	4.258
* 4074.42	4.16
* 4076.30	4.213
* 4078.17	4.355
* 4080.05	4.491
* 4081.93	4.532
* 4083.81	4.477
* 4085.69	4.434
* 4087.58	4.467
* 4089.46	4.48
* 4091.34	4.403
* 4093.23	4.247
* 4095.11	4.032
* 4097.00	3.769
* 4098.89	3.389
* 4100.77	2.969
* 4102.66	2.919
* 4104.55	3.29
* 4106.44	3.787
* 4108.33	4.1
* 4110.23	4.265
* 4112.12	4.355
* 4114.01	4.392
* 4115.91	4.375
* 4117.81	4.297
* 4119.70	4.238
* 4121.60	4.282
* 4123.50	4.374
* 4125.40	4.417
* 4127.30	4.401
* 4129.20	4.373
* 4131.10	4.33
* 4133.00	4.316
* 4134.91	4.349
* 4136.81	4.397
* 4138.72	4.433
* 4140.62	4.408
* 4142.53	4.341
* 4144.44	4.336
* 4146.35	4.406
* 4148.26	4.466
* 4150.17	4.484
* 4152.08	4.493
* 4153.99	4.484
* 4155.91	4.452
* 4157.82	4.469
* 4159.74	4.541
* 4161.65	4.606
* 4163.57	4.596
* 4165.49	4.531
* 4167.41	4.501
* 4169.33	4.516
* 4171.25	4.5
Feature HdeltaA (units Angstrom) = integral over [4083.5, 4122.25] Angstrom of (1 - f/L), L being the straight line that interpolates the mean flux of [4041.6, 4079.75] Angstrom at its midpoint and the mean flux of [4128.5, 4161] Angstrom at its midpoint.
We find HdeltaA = 3.2 Angstrom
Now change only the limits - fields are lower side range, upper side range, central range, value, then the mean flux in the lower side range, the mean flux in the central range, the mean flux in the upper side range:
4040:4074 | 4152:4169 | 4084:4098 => 0.57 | 4.42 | 4.27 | 4.52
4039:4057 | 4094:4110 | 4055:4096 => -3.56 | 4.49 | 4.36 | 3.57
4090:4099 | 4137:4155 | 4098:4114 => 1.75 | 4.04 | 3.68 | 4.43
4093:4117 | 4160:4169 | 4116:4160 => -1.72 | 3.83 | 4.39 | 4.55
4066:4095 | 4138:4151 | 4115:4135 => 0.26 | 4.37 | 4.34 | 4.41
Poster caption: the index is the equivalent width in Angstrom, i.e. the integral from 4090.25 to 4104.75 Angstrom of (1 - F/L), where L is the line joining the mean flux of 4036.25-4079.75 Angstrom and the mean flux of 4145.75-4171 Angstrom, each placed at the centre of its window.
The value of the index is 2.59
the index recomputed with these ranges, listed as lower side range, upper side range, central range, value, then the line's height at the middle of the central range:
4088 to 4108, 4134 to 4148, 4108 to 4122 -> -1.0 Angstrom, 4.01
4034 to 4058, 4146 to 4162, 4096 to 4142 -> 4.0 Angstrom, 4.49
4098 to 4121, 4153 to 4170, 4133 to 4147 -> -0.4 Angstrom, 4.25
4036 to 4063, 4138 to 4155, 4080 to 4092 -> 0.0 Angstrom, 4.46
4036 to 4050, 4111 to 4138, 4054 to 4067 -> 0.3 Angstrom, 4.47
